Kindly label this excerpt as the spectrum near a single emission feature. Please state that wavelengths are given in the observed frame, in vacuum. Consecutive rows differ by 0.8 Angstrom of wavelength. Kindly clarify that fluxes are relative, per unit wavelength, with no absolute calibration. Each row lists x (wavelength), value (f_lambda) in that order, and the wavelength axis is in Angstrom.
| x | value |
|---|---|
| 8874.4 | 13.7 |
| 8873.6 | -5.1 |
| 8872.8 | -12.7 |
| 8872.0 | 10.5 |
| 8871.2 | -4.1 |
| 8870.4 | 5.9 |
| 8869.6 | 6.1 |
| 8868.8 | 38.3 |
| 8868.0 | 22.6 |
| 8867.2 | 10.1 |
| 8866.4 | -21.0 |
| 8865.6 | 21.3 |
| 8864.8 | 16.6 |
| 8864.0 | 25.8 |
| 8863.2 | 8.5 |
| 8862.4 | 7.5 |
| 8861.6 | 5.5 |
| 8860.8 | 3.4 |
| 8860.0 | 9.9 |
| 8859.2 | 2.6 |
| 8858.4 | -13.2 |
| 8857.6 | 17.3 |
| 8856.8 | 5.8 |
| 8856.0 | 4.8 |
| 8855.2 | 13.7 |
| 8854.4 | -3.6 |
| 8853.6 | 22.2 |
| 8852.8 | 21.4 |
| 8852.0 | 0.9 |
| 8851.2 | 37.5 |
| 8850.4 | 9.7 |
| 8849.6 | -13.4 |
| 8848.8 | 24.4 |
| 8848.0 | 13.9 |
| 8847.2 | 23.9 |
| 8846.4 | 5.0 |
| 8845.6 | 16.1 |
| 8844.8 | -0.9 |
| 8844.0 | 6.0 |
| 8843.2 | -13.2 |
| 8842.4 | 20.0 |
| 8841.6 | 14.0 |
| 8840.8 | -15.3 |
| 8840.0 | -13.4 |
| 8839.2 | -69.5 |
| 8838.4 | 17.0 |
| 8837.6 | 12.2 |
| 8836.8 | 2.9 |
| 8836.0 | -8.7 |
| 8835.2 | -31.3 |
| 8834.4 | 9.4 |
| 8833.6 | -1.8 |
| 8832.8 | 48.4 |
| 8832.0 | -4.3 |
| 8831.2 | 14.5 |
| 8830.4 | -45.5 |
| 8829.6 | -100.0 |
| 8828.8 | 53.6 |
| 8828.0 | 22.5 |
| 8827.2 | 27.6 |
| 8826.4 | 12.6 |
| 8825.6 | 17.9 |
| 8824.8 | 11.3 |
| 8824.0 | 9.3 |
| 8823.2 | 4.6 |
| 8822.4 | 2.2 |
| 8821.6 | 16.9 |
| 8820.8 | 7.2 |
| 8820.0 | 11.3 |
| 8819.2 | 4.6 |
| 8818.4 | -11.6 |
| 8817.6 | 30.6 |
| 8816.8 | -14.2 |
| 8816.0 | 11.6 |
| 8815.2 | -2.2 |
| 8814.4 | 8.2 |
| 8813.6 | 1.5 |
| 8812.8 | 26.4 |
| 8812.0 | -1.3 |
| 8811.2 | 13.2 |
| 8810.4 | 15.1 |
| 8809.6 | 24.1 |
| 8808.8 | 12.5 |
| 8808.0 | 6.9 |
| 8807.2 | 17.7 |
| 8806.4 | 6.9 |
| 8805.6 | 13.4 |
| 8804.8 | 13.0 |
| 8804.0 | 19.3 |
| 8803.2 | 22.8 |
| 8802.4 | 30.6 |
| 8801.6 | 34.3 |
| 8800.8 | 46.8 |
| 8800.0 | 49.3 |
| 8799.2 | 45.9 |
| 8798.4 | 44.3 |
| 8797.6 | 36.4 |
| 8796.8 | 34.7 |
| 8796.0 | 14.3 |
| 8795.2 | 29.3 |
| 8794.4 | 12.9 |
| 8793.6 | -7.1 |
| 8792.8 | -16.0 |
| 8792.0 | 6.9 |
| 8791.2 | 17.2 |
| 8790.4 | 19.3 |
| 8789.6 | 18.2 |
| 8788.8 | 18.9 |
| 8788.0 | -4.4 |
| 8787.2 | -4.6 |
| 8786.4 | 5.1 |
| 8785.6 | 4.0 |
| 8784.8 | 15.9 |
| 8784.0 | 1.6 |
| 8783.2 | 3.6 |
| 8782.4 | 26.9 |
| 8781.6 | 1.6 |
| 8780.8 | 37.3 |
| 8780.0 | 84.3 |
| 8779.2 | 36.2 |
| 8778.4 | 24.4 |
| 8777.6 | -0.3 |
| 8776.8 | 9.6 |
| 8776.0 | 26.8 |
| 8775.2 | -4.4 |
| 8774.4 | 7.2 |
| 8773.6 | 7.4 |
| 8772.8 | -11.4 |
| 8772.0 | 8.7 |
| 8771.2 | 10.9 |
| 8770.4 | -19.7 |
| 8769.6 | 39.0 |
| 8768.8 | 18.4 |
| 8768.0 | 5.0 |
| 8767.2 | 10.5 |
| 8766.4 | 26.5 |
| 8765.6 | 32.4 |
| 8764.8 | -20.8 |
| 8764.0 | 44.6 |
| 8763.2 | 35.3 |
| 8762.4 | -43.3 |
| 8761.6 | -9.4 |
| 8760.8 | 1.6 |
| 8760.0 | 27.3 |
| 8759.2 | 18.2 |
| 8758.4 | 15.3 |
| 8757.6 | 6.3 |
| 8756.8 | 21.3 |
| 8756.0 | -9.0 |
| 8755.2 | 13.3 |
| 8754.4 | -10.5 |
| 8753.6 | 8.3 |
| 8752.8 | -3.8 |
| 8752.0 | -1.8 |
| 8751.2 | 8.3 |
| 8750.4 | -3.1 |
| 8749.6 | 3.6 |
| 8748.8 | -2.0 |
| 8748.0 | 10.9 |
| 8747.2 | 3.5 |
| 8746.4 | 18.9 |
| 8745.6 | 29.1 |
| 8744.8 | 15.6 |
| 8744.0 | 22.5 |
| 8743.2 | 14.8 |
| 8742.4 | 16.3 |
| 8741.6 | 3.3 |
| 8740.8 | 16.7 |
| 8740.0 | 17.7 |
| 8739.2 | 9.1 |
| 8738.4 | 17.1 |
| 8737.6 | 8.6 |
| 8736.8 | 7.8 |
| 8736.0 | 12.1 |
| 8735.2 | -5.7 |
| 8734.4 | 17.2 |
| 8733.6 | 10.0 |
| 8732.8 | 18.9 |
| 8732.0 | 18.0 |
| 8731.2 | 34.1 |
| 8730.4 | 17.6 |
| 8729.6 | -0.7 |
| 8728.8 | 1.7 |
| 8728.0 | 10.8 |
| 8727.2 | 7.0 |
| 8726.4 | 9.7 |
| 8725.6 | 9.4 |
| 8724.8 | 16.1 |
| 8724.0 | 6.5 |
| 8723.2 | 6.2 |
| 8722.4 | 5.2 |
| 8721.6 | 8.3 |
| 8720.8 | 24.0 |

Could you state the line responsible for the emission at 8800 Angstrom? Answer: H-beta 4861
